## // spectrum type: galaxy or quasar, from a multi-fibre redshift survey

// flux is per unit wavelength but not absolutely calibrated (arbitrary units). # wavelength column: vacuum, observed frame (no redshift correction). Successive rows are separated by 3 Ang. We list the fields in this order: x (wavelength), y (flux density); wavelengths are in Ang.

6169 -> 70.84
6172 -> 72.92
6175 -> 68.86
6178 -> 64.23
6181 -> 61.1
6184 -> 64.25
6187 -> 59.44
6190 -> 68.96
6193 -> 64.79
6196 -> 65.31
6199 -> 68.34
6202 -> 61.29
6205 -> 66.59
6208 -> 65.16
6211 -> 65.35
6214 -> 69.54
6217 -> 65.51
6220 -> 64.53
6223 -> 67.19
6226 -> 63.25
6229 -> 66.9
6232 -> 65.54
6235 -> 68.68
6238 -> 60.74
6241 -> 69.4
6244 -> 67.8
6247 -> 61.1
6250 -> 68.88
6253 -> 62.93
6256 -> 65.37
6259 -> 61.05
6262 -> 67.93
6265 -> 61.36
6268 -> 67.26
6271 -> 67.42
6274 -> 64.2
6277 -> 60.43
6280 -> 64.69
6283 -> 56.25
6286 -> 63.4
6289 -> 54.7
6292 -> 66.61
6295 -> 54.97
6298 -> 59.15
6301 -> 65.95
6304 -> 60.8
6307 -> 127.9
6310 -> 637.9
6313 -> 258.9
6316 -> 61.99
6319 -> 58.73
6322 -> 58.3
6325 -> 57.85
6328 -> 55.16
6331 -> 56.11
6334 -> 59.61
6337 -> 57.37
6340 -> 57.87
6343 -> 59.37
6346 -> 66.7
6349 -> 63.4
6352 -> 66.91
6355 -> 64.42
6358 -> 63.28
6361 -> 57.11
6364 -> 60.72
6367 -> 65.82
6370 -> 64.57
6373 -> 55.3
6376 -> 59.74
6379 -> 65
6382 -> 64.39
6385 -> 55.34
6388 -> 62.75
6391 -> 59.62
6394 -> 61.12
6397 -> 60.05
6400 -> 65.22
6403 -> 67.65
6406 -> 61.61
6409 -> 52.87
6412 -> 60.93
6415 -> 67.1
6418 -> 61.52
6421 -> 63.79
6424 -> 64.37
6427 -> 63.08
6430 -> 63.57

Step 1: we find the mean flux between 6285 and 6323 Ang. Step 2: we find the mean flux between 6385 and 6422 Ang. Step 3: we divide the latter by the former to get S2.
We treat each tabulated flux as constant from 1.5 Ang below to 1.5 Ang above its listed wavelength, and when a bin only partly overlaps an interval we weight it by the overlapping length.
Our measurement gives 0.49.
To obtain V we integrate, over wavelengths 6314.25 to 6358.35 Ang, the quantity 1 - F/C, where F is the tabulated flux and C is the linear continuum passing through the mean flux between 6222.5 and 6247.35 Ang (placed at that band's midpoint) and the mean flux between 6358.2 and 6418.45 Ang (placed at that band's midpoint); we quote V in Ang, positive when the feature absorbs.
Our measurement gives 1.0 Ang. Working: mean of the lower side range 65.8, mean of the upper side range 61.5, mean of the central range 61.5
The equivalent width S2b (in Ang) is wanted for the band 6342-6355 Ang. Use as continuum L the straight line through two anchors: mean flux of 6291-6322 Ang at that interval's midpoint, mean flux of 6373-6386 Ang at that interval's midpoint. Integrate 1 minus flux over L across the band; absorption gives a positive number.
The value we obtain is 4.20 Ang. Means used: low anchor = 142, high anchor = 60.7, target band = 64.3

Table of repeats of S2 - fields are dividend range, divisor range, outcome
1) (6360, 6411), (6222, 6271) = 0.94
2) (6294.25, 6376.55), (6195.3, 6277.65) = 1.40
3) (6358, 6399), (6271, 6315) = 0.51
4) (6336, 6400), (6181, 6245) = 0.94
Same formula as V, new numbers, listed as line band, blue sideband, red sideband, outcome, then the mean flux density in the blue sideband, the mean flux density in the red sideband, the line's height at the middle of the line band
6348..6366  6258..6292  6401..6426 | -0.02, 62.8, 62.5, 62.7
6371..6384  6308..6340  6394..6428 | 4.11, 132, 62.5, 89.4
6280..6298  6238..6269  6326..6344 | 0.62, 65.1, 57.5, 61.8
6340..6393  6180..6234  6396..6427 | 1.06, 65.2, 62.6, 63.2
